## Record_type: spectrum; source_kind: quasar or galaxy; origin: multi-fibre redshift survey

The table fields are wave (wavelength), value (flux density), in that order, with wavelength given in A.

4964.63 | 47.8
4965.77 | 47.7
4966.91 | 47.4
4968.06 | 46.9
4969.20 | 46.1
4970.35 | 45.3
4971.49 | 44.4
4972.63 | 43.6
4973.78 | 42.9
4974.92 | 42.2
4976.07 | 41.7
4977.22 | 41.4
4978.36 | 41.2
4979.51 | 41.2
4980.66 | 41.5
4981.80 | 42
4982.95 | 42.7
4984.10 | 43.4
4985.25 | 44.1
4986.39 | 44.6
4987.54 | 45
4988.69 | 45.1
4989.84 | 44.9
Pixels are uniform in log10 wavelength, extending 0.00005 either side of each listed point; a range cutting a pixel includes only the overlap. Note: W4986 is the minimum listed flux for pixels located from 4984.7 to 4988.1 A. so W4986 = 44.1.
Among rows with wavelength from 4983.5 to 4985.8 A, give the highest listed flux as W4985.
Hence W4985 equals 44.1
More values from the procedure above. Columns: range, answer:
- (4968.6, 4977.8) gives 46.1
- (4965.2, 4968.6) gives 47.7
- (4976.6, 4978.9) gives 41.4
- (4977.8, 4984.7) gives 43.4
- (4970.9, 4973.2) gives 44.4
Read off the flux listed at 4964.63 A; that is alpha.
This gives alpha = 47.8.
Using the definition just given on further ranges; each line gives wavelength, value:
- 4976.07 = 41.7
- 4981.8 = 42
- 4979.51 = 41.2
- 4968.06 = 46.9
